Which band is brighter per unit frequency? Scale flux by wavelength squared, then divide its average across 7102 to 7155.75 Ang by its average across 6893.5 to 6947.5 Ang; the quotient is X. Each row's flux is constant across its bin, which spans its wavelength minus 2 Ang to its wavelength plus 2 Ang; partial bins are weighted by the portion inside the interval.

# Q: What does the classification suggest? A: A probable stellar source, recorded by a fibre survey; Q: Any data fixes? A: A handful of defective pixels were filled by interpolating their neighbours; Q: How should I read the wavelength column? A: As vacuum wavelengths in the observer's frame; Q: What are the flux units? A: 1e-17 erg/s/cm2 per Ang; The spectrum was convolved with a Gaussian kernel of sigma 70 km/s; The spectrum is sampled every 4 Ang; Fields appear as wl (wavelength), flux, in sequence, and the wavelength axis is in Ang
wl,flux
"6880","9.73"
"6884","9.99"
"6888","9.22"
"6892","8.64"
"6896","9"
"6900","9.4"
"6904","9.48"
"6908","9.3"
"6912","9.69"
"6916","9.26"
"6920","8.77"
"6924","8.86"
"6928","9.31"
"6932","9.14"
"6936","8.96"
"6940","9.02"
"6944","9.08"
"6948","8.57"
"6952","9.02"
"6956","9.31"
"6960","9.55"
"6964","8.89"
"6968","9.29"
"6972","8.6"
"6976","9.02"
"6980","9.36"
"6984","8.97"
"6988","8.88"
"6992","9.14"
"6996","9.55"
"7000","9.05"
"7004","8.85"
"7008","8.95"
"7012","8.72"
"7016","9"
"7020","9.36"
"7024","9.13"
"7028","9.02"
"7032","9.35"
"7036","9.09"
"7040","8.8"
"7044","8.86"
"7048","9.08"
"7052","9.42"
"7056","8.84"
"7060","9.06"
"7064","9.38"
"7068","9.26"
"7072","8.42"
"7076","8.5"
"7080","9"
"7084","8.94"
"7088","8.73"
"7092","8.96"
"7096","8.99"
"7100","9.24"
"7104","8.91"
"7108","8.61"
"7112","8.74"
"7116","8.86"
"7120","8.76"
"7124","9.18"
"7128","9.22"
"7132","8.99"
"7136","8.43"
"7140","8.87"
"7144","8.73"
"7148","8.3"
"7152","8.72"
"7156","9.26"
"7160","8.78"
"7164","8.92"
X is 1.02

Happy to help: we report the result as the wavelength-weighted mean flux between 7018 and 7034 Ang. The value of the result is 9.21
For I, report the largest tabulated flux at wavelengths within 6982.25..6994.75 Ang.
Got 9.14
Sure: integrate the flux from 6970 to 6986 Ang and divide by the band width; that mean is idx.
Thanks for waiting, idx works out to 8.99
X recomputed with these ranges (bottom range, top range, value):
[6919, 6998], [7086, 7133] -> 1.03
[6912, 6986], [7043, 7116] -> 1.02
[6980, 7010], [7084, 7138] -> 1.01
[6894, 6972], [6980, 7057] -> 1.02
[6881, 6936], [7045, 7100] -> 1.02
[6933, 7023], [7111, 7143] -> 1.02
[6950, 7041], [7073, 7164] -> 1.01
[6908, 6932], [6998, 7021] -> 1.00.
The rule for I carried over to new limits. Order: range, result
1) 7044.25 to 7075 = 9.42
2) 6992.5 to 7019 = 9.55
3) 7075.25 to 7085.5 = 9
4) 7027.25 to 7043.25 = 9.35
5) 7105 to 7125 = 9.18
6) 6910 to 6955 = 9.69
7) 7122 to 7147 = 9.22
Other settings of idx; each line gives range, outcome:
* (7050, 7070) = 9.19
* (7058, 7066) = 9.22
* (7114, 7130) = 9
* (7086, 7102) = 8.98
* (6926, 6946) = 9.1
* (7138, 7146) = 8.8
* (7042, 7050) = 8.97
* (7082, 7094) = 8.88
